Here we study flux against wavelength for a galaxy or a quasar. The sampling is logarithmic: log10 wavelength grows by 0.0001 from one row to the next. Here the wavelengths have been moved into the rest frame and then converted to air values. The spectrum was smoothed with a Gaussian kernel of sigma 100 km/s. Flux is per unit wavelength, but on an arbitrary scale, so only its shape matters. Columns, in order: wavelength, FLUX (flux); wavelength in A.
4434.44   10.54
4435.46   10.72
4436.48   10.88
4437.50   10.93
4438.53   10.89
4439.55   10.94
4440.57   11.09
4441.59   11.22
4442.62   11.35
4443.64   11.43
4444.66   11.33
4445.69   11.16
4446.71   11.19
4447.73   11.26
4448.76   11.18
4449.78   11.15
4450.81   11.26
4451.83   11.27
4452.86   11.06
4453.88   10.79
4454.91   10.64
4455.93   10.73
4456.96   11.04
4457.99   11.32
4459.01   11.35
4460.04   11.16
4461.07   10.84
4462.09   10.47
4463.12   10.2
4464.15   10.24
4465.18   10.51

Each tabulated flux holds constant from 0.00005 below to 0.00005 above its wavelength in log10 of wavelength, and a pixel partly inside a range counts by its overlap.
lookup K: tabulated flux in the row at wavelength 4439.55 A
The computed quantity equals 10.94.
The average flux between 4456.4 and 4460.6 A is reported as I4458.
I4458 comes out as 11.2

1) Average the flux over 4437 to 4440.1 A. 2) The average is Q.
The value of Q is 10.9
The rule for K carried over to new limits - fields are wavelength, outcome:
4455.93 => 10.73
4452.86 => 11.06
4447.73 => 11.26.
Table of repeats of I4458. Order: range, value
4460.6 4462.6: 10.7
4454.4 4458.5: 10.9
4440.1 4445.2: 11.3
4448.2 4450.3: 11.1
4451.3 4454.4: 11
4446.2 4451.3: 11.2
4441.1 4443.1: 11.2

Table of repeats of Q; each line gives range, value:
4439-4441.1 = 11.1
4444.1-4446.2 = 11.2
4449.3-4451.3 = 11.2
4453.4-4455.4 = 10.7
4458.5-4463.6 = 10.8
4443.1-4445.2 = 11.4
